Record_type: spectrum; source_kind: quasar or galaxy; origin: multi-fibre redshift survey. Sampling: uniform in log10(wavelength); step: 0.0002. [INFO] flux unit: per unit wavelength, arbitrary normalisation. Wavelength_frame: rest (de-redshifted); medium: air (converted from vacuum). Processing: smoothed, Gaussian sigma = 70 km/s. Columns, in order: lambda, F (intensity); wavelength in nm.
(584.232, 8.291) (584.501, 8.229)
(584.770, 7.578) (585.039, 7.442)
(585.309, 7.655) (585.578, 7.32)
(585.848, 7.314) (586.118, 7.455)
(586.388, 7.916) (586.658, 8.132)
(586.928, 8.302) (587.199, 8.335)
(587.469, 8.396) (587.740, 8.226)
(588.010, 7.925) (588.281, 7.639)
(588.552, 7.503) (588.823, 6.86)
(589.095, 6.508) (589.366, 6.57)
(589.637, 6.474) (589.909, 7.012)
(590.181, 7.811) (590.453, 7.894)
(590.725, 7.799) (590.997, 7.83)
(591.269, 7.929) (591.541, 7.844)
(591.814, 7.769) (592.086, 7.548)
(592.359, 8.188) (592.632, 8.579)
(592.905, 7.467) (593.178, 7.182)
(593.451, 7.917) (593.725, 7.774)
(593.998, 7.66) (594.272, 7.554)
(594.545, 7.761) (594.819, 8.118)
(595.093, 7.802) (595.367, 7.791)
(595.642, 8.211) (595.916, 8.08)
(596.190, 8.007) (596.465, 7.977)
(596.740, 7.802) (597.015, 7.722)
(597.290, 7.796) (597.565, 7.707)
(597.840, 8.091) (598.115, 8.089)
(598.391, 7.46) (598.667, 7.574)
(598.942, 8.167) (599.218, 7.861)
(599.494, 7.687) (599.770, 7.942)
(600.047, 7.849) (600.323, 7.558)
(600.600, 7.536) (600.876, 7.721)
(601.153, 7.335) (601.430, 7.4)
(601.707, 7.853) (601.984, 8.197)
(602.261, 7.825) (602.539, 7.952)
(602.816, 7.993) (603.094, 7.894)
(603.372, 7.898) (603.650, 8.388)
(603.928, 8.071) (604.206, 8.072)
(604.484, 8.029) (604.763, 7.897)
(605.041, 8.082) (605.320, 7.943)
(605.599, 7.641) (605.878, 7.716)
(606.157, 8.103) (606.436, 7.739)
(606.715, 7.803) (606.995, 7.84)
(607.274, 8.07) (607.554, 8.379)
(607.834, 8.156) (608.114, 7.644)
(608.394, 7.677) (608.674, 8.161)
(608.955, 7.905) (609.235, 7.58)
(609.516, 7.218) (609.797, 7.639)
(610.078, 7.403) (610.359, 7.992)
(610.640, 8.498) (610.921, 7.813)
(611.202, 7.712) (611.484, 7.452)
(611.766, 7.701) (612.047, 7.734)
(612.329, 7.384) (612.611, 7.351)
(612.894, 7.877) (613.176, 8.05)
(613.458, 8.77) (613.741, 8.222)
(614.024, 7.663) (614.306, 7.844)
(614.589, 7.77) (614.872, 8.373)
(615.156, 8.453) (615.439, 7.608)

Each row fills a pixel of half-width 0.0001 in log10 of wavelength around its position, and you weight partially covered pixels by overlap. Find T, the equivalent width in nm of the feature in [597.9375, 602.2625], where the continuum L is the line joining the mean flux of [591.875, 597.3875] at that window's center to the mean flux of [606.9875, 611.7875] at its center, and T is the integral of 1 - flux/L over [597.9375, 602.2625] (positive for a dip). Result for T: 0.05 nm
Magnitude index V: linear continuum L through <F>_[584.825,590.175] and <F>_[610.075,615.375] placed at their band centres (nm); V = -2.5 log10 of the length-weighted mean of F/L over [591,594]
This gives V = -0.03 mag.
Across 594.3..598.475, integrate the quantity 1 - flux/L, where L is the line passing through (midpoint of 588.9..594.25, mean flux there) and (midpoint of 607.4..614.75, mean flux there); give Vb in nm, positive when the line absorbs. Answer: -0.15 nm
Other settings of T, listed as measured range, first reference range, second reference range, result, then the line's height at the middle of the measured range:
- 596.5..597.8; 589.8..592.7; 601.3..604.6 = 0.02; 7.9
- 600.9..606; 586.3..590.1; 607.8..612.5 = -0.14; 7.68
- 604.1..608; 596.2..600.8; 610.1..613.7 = -0.06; 7.83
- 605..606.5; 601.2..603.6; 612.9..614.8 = 0.01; 7.93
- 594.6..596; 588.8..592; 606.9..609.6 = -0.09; 7.52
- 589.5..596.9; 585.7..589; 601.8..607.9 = 0.09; 7.87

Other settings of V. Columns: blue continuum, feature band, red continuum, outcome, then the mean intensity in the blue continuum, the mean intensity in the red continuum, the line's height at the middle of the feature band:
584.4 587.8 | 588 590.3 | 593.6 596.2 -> 0.11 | 7.86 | 7.87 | 7.86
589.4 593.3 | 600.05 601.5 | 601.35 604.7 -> 0.05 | 7.64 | 7.97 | 7.91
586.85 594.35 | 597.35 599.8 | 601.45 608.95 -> 0.00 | 7.66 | 7.95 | 7.82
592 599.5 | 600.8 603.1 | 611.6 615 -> 0.01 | 7.85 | 7.89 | 7.86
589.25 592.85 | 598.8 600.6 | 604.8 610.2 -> -0.01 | 7.64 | 7.83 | 7.74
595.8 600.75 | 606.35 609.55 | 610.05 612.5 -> -0.01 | 7.83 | 7.76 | 7.77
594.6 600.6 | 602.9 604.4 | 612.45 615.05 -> -0.02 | 7.86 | 7.99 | 7.91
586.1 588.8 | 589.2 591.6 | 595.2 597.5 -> 0.07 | 7.96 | 7.91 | 7.94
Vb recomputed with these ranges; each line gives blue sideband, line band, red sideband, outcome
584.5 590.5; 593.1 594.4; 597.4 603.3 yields 0.01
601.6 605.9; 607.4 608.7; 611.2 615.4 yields -0.01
